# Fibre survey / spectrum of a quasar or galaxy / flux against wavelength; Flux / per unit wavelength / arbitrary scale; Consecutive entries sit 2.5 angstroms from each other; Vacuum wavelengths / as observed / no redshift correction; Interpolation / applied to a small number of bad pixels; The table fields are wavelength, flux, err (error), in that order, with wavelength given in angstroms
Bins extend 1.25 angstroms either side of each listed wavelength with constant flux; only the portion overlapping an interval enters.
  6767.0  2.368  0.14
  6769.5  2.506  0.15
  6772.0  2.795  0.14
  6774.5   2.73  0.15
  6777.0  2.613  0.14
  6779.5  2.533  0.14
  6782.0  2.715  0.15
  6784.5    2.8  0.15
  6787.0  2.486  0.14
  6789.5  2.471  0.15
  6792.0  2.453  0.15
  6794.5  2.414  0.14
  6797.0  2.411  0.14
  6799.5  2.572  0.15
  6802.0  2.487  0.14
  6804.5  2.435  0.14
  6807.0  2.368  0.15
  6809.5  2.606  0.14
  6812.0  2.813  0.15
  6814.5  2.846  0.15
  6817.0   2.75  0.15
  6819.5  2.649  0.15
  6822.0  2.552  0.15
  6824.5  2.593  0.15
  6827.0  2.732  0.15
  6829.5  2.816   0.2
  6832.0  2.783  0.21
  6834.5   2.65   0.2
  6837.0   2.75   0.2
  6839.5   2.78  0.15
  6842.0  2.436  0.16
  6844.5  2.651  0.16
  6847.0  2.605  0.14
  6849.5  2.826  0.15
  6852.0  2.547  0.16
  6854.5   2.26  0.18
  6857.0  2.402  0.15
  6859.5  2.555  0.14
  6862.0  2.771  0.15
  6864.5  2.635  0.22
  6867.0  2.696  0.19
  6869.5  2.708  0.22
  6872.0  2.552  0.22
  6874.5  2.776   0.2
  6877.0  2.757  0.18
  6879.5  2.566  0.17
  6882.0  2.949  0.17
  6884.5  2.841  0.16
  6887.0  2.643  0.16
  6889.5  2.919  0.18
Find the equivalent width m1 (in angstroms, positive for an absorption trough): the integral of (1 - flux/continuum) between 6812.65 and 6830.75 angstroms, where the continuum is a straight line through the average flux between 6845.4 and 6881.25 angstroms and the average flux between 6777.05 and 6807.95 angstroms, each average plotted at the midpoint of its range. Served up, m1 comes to -1.0 angstroms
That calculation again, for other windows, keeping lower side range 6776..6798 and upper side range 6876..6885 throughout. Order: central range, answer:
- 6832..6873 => 1.3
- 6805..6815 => -0.1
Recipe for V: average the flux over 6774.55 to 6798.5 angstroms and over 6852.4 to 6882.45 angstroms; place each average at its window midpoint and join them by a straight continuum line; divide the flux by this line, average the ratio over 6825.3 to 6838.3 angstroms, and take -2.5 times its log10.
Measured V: -0.06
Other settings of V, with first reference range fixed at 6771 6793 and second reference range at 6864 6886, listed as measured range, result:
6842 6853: 0.02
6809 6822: -0.03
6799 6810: 0.07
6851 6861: 0.11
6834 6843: 0.01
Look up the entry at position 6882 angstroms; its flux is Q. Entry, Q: 2.949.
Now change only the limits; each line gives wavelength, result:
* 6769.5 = 2.506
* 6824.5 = 2.593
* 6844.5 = 2.651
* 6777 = 2.613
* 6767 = 2.368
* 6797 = 2.411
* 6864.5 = 2.635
